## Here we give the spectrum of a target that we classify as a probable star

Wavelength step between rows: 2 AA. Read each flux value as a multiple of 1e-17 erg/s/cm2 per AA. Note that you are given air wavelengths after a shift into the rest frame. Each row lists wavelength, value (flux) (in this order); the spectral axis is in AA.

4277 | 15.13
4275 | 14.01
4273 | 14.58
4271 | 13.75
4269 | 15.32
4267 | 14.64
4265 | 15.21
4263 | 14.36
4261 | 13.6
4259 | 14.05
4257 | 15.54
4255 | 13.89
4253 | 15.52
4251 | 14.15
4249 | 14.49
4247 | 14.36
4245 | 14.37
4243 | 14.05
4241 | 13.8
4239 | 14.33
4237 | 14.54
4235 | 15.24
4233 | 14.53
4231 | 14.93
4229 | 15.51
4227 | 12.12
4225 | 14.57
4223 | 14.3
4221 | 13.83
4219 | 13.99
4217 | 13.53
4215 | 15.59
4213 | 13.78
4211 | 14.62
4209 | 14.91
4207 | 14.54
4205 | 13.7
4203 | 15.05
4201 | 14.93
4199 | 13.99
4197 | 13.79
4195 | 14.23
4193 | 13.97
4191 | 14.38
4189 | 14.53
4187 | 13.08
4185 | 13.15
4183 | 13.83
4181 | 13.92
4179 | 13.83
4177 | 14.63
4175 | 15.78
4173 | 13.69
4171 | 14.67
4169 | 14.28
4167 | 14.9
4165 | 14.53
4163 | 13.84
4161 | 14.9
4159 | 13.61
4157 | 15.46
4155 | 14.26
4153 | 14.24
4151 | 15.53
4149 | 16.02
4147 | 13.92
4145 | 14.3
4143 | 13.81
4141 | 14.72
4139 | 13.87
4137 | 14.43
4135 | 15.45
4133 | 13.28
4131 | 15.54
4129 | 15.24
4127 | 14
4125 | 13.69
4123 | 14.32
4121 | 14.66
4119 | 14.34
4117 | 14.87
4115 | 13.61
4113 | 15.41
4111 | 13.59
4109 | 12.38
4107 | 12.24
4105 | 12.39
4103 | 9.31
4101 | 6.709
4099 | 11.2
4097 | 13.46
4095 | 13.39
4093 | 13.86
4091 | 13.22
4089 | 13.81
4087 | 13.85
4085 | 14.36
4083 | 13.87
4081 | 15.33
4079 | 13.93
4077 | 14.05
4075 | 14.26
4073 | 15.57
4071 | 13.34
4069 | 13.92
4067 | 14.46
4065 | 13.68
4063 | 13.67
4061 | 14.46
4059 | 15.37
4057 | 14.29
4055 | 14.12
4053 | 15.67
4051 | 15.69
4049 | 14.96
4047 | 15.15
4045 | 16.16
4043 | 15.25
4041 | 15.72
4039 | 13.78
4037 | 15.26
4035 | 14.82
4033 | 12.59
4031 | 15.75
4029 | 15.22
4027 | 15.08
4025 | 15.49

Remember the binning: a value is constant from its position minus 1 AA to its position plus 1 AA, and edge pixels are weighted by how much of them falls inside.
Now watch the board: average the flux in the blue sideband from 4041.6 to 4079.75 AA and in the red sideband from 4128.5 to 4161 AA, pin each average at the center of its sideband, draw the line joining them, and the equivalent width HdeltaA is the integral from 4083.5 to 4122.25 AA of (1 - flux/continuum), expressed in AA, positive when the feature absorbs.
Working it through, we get 4.3 AA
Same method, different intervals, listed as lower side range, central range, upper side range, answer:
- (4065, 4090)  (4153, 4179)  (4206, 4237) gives -0.32 AA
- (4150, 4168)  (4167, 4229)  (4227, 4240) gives 1.72 AA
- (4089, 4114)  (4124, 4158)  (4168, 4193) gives -3.45 AA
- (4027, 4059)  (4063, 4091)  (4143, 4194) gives 1.28 AA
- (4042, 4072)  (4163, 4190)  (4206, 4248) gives 0.46 AA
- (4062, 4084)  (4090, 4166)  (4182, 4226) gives 2.21 AA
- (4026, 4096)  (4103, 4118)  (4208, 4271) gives 1.31 AA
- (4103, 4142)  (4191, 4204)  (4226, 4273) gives -0.06 AA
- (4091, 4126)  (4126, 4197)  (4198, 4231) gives -4.03 AA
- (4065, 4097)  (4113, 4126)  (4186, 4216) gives -0.18 AA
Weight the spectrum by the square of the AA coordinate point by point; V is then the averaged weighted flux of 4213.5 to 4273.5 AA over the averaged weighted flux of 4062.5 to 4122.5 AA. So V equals 1.15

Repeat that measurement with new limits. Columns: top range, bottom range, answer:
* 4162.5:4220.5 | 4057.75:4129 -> 1.10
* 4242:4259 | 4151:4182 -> 1.04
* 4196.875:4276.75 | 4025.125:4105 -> 1.11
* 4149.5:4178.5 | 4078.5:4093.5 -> 1.08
